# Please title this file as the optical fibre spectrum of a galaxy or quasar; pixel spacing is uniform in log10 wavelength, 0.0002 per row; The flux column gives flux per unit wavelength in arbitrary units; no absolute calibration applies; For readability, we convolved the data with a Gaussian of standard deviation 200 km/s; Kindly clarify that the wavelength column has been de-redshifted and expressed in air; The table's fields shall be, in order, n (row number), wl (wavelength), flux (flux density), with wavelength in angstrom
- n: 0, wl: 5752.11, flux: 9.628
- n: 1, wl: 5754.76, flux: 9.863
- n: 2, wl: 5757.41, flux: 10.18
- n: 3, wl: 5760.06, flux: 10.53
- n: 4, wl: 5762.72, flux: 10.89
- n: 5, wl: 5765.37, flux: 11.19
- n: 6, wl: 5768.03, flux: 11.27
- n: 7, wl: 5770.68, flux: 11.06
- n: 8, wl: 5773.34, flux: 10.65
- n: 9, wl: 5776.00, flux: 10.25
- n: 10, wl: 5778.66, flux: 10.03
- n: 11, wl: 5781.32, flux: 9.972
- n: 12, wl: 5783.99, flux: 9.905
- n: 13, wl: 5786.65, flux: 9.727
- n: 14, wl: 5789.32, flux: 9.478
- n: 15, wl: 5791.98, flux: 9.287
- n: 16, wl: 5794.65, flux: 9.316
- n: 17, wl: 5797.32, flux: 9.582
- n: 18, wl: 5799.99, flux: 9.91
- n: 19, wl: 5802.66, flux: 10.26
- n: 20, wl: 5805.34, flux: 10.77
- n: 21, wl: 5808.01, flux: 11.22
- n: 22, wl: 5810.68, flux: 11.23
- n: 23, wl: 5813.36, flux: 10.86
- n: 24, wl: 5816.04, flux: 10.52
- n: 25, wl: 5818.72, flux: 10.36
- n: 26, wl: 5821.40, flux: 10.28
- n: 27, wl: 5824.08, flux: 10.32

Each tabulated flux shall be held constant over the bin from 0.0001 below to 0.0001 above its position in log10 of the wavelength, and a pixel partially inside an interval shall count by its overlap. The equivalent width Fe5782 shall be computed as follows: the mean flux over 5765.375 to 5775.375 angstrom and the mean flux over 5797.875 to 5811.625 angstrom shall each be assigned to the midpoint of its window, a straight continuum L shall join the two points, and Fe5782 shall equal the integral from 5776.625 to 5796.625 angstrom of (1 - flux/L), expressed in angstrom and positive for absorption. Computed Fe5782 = 2.0 angstrom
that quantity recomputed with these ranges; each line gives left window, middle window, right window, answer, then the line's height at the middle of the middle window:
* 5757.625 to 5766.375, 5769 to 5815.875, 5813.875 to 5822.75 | 1.6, 10.6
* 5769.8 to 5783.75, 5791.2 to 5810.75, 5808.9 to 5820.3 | 0.8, 10.6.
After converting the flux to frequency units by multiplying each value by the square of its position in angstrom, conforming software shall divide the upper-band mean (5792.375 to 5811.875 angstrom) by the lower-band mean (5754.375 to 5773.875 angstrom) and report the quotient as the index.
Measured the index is 0.97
